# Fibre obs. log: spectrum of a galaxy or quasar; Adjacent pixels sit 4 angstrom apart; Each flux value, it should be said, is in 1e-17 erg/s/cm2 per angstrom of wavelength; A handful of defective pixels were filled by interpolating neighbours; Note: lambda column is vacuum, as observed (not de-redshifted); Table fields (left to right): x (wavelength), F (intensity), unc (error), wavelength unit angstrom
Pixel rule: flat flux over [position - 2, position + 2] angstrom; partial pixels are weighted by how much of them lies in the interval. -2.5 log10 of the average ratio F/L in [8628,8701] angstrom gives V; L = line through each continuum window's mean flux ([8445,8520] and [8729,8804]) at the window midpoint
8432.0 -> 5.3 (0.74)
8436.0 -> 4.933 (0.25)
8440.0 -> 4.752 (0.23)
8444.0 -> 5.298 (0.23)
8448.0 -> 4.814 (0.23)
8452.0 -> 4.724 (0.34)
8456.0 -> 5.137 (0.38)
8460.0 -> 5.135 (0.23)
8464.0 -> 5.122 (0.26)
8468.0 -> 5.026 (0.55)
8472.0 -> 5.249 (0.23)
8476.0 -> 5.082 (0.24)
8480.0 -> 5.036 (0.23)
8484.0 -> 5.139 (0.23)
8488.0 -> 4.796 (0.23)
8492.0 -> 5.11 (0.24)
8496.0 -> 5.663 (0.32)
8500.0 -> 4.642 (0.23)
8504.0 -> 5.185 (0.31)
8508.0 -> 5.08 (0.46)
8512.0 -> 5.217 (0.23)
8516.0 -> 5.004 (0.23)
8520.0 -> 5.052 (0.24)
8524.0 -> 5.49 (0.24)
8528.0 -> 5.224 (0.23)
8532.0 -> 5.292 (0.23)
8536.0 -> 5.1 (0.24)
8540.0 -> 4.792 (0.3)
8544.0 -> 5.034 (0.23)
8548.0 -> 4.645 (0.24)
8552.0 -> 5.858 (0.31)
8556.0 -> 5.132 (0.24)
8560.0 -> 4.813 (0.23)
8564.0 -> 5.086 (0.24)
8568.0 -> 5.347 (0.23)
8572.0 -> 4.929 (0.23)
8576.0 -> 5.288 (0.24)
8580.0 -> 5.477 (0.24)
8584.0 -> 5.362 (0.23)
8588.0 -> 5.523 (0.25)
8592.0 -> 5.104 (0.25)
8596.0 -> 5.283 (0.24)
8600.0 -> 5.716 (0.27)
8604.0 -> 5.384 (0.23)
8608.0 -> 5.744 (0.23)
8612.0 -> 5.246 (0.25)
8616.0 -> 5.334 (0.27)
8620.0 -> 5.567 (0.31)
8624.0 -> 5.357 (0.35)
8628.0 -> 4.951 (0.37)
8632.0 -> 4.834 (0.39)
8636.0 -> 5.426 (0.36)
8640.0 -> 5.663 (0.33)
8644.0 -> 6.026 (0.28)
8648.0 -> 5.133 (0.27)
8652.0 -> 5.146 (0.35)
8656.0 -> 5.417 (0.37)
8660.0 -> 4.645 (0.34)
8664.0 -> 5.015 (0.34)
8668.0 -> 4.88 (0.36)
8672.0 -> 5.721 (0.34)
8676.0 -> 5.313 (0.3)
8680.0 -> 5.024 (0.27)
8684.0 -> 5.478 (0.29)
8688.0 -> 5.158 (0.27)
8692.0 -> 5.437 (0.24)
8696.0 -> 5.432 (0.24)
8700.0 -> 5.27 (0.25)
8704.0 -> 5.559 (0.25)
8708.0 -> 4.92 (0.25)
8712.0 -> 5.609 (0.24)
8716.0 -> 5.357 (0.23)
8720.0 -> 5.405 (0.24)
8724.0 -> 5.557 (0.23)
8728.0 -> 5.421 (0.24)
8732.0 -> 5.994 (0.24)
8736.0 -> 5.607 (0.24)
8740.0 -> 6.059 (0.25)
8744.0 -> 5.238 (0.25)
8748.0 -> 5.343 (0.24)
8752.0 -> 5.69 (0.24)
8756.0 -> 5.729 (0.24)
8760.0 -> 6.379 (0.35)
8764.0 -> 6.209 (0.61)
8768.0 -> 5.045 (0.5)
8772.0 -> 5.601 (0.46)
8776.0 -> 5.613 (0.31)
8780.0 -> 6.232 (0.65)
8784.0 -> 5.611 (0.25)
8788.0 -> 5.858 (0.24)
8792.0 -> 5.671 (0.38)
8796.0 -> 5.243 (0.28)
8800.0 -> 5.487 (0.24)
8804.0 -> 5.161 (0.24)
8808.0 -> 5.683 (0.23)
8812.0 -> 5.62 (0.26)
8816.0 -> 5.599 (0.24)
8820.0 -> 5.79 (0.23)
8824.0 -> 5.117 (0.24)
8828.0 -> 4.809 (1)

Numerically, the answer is 0.04 mag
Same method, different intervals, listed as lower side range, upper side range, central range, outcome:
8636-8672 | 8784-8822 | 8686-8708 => 0.01 mag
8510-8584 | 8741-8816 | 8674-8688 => 0.04 mag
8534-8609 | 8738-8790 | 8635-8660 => 0.01 mag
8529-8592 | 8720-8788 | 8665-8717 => 0.04 mag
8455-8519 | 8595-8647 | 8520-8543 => 0.01 mag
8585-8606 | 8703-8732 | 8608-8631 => 0.02 mag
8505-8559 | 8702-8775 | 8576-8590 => -0.04 mag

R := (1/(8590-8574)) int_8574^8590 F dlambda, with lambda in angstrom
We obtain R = 5.41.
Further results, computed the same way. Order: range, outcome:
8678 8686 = 5.25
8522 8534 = 5.34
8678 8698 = 5.31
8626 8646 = 5.38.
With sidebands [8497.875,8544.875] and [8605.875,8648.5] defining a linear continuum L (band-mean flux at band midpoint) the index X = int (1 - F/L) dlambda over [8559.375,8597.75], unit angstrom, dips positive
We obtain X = 0.2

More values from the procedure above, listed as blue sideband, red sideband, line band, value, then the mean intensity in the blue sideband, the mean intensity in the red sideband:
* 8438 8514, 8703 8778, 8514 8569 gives 0.7 angstrom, 5.06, 5.6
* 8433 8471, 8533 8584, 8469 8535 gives -0.9 angstrom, 5.01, 5.14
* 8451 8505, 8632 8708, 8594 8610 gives -1.0 angstrom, 5.08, 5.3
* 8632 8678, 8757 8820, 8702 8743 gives -0.4 angstrom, 5.29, 5.67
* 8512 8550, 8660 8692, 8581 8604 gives -1.2 angstrom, 5.08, 5.2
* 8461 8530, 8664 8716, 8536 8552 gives 0.6 angstrom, 5.12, 5.31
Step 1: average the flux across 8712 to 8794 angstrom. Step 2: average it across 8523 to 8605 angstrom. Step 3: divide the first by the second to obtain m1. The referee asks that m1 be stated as 1.09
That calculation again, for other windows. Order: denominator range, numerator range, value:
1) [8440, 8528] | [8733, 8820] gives 1.11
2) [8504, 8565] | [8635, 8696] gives 1.03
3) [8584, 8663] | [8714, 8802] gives 1.06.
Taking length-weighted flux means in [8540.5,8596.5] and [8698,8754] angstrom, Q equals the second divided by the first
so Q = 1.06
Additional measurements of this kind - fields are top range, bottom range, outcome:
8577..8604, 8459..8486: 1.06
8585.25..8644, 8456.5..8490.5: 1.06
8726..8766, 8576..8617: 1.07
